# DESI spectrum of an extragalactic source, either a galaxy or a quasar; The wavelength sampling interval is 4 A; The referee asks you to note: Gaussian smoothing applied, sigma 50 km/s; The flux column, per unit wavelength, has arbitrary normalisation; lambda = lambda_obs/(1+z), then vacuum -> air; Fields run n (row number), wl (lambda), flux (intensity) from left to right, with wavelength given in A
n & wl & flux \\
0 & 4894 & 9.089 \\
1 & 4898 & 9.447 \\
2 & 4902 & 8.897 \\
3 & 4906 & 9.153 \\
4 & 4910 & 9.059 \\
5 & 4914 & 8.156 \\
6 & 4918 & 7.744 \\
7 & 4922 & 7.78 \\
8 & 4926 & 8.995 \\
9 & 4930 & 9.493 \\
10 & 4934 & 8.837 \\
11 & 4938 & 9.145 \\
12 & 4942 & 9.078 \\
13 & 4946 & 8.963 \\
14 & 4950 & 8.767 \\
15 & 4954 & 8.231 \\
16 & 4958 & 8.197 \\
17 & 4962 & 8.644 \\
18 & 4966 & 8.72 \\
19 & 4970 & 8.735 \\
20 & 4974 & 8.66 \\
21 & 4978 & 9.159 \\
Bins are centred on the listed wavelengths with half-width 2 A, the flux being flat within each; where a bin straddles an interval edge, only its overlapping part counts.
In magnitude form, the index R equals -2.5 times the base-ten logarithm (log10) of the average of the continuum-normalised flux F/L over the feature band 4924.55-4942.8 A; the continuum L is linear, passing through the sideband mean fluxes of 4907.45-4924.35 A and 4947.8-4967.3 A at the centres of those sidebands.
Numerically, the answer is -0.10 mag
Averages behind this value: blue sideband 8.23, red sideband 8.51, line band 9.12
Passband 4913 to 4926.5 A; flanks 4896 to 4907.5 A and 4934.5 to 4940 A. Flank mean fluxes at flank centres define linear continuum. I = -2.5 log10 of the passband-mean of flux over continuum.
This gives 0.13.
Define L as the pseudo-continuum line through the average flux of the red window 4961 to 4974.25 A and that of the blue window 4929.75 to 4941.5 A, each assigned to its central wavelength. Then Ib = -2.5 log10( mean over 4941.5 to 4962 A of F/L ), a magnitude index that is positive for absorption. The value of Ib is 0.04 mag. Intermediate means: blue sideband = 9.1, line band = 8.62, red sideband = 8.7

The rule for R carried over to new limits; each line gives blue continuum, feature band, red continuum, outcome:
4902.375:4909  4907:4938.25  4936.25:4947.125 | 0.053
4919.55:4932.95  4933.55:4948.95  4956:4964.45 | -0.050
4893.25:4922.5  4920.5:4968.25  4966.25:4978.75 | 0.001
